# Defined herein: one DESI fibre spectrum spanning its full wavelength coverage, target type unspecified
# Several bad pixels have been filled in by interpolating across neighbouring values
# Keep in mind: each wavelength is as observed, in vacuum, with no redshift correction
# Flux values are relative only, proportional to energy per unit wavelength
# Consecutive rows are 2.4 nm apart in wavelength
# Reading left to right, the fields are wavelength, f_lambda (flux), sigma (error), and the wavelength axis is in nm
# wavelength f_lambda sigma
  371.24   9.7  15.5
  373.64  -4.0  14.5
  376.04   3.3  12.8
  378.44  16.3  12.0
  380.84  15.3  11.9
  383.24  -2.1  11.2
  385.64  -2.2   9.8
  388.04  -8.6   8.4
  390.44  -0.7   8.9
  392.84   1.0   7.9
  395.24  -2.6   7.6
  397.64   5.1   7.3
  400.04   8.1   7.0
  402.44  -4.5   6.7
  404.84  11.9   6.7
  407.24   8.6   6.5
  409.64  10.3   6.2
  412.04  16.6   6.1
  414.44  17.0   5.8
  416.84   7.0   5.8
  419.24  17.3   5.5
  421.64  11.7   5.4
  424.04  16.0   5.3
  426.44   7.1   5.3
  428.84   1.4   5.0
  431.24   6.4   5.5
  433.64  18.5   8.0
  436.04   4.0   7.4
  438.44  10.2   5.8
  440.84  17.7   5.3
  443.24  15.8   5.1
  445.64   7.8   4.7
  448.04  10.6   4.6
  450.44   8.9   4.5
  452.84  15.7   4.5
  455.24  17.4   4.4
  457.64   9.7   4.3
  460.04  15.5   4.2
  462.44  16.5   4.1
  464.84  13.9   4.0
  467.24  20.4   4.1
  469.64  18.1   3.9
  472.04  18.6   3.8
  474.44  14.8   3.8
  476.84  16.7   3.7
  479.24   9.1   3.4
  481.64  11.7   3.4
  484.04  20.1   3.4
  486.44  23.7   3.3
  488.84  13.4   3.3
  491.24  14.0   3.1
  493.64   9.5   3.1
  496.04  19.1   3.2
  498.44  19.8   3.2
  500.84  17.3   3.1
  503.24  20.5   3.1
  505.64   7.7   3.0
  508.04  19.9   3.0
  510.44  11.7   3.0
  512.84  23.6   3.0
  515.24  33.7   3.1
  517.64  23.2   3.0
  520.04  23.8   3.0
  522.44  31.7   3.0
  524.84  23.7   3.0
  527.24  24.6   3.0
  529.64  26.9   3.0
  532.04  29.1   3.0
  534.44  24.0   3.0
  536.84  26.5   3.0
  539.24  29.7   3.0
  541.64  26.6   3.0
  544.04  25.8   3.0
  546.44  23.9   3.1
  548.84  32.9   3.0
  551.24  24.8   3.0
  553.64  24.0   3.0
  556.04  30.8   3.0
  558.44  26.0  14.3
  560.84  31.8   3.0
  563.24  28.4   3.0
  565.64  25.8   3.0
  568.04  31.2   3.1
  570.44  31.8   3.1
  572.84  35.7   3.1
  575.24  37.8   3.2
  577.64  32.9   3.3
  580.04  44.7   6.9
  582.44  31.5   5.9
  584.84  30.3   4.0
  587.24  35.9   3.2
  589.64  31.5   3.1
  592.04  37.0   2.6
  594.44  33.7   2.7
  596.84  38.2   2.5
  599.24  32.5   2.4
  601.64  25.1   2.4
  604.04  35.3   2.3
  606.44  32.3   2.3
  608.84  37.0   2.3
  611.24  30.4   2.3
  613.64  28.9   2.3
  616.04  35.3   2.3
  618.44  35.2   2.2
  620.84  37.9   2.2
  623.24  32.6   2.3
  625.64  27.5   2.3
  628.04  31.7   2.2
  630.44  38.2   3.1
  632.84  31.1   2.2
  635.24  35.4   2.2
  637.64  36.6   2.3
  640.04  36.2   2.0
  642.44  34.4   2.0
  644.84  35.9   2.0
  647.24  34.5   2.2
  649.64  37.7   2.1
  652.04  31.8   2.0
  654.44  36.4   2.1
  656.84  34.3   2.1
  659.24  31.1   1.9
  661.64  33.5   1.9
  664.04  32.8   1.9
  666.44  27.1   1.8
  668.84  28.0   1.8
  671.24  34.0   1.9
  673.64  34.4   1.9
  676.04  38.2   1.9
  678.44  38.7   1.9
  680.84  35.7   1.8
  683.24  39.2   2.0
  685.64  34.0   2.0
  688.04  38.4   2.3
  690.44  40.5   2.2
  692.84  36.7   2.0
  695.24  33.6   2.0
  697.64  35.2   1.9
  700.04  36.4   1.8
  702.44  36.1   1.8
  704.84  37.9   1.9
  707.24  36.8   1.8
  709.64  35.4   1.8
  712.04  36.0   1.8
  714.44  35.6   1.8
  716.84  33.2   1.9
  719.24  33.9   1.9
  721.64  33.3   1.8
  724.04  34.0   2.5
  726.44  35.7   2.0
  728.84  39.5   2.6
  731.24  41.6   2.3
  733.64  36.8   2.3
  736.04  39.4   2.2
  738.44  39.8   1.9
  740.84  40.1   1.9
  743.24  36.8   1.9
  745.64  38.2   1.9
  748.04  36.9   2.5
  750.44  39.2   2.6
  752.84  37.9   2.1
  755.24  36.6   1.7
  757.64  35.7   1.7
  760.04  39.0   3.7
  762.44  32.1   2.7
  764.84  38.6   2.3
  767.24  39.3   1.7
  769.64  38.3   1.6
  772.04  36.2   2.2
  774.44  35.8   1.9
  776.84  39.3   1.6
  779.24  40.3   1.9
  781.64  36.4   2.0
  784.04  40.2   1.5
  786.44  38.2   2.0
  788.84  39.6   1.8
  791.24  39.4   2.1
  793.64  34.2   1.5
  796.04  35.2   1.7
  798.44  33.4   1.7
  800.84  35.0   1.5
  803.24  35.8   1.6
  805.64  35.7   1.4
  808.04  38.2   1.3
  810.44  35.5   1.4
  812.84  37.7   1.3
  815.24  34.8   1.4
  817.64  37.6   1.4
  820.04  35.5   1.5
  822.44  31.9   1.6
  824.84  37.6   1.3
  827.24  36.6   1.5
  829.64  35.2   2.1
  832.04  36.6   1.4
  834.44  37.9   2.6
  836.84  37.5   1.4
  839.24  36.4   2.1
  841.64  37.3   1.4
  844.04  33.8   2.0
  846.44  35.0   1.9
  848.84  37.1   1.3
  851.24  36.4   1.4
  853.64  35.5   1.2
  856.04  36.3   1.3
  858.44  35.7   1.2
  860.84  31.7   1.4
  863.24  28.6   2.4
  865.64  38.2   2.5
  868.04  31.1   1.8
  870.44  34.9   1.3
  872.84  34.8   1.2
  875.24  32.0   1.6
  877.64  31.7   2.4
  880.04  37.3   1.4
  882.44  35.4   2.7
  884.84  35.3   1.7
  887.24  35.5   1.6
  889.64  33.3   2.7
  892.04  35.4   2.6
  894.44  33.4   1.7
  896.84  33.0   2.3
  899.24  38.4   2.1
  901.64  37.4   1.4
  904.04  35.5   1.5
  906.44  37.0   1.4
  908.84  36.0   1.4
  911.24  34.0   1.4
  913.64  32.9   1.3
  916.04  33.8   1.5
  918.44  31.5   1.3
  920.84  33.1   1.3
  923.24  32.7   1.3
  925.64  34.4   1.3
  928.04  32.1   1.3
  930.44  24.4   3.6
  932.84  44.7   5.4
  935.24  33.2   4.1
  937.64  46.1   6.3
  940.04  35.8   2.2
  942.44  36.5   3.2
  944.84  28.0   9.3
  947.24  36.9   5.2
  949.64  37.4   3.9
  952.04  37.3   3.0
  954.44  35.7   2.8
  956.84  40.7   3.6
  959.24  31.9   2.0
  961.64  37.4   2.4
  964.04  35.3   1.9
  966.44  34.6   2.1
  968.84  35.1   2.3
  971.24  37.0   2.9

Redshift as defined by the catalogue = 0.29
